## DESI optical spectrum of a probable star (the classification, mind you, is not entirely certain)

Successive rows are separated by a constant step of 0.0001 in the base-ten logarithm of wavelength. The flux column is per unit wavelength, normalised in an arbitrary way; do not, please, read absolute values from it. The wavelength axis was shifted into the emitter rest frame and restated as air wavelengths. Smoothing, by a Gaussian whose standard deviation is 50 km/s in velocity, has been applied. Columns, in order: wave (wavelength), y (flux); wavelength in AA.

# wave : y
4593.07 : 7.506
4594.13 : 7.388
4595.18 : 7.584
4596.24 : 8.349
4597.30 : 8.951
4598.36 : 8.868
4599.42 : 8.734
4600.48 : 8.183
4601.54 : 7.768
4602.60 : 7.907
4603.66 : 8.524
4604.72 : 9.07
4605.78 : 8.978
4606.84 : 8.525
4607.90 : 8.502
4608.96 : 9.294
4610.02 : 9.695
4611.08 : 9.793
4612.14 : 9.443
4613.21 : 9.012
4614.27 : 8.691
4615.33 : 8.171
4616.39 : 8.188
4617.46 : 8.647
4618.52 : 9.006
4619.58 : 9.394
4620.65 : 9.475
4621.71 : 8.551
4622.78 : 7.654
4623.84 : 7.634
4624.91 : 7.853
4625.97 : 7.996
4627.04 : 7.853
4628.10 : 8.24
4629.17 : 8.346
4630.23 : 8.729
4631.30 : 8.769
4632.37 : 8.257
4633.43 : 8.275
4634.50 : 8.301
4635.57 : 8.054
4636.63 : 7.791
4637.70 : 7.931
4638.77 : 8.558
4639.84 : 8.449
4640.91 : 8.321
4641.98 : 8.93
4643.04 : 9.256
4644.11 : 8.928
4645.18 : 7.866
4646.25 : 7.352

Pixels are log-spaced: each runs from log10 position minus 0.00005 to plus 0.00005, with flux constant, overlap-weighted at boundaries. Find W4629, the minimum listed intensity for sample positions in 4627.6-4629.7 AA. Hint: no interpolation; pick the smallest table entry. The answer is 8.24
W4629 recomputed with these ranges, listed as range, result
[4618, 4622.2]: 8.551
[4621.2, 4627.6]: 7.634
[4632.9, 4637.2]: 7.791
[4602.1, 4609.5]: 7.907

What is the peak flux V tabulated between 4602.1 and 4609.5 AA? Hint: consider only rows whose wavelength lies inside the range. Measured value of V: 9.294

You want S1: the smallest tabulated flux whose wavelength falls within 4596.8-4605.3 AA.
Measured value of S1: 7.768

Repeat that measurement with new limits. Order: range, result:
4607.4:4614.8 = 8.502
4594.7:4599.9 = 7.584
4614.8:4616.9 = 8.171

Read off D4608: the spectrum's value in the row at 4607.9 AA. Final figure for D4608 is 8.502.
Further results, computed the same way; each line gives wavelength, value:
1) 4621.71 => 8.551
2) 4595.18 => 7.584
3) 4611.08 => 9.793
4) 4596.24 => 8.349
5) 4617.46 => 8.647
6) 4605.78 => 8.978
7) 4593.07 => 7.506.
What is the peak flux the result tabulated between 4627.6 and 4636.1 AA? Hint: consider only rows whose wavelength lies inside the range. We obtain 8.769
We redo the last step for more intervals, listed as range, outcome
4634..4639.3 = 8.558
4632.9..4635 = 8.301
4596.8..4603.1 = 8.951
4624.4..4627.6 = 7.996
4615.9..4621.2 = 9.475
